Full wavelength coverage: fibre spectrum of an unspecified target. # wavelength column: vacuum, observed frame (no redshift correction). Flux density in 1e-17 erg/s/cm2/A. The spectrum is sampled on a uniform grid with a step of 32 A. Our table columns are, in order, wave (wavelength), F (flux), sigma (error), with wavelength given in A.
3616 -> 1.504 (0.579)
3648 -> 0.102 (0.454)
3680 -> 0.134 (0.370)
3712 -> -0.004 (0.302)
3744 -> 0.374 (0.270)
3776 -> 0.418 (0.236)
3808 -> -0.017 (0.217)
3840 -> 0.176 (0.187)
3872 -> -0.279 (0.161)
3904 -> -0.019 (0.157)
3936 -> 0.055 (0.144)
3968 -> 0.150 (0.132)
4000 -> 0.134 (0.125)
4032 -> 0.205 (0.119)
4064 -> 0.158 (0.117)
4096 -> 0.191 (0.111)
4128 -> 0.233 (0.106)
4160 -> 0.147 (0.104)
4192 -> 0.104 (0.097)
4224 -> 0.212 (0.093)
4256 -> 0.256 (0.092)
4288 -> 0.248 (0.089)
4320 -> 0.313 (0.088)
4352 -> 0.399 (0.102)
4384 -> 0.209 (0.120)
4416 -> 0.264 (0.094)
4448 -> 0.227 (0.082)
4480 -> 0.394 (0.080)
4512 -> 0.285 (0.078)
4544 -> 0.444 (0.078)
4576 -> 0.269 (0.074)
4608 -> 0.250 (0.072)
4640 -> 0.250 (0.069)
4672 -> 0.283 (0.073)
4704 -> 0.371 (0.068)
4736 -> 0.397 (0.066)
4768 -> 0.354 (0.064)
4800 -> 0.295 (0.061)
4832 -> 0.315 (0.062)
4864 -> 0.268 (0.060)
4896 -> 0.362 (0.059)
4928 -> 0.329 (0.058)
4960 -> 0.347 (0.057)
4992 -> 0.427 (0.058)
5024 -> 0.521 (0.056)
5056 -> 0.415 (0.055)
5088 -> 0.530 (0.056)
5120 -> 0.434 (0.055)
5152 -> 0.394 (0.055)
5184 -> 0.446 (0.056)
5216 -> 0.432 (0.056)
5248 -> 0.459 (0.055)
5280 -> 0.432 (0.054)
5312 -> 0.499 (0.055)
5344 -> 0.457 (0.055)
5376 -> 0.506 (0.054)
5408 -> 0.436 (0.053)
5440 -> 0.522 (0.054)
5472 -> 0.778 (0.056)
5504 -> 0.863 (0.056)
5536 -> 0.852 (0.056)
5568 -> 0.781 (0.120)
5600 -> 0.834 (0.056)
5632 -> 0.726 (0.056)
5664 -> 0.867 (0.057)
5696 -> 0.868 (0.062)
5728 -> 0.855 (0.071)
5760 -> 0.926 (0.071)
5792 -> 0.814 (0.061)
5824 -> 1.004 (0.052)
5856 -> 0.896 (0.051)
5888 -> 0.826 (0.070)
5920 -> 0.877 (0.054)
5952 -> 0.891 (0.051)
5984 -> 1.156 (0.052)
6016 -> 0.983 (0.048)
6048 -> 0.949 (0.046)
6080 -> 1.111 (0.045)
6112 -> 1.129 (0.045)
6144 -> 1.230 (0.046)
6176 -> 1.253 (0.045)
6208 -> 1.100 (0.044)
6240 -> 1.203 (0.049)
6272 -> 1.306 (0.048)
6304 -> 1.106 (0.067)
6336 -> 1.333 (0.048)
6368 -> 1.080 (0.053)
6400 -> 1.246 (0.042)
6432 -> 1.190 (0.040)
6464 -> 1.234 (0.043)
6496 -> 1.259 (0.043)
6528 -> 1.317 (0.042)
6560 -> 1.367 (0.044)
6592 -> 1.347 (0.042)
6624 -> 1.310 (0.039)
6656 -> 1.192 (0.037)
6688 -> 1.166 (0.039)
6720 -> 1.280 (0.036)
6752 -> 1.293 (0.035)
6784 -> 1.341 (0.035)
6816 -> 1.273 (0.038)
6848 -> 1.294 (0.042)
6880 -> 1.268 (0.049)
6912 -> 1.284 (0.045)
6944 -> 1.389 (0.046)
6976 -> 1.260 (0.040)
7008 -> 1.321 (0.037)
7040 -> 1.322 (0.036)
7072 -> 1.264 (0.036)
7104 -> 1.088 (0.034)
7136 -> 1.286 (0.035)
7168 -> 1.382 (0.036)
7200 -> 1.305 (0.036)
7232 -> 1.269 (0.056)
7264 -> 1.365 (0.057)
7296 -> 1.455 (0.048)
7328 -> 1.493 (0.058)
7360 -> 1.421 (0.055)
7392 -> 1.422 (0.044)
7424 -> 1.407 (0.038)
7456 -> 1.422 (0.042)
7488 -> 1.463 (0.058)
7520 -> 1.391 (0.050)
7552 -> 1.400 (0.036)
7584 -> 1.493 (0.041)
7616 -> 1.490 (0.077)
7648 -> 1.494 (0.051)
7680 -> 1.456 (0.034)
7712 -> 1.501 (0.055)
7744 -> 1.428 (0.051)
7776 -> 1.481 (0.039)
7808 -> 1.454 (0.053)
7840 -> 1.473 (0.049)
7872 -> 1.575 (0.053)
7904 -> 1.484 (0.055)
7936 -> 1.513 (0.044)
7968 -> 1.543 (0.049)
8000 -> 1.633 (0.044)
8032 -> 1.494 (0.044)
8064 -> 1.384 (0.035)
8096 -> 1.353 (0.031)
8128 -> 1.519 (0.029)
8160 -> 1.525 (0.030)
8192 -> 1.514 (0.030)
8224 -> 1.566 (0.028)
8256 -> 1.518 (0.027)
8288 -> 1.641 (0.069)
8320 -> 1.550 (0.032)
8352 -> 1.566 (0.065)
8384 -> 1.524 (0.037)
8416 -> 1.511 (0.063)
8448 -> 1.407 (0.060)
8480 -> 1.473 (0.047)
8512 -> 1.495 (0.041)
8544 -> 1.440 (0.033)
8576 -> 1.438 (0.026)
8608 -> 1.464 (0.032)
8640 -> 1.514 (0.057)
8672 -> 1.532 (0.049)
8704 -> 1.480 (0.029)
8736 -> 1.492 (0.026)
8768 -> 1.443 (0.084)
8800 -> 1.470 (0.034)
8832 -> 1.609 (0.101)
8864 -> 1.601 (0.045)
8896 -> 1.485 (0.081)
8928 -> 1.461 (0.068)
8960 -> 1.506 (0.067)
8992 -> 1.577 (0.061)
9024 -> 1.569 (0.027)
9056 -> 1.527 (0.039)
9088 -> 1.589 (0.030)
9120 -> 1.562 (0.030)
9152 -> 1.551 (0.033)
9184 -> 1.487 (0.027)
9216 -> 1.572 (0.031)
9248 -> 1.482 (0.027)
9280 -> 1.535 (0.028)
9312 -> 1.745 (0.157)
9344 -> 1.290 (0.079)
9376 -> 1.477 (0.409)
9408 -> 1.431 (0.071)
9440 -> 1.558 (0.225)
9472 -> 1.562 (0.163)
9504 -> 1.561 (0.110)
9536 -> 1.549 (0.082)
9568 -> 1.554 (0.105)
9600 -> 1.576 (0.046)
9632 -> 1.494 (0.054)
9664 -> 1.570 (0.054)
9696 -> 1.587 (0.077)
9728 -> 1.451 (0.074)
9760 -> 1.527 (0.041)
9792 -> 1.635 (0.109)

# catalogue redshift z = 0.37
